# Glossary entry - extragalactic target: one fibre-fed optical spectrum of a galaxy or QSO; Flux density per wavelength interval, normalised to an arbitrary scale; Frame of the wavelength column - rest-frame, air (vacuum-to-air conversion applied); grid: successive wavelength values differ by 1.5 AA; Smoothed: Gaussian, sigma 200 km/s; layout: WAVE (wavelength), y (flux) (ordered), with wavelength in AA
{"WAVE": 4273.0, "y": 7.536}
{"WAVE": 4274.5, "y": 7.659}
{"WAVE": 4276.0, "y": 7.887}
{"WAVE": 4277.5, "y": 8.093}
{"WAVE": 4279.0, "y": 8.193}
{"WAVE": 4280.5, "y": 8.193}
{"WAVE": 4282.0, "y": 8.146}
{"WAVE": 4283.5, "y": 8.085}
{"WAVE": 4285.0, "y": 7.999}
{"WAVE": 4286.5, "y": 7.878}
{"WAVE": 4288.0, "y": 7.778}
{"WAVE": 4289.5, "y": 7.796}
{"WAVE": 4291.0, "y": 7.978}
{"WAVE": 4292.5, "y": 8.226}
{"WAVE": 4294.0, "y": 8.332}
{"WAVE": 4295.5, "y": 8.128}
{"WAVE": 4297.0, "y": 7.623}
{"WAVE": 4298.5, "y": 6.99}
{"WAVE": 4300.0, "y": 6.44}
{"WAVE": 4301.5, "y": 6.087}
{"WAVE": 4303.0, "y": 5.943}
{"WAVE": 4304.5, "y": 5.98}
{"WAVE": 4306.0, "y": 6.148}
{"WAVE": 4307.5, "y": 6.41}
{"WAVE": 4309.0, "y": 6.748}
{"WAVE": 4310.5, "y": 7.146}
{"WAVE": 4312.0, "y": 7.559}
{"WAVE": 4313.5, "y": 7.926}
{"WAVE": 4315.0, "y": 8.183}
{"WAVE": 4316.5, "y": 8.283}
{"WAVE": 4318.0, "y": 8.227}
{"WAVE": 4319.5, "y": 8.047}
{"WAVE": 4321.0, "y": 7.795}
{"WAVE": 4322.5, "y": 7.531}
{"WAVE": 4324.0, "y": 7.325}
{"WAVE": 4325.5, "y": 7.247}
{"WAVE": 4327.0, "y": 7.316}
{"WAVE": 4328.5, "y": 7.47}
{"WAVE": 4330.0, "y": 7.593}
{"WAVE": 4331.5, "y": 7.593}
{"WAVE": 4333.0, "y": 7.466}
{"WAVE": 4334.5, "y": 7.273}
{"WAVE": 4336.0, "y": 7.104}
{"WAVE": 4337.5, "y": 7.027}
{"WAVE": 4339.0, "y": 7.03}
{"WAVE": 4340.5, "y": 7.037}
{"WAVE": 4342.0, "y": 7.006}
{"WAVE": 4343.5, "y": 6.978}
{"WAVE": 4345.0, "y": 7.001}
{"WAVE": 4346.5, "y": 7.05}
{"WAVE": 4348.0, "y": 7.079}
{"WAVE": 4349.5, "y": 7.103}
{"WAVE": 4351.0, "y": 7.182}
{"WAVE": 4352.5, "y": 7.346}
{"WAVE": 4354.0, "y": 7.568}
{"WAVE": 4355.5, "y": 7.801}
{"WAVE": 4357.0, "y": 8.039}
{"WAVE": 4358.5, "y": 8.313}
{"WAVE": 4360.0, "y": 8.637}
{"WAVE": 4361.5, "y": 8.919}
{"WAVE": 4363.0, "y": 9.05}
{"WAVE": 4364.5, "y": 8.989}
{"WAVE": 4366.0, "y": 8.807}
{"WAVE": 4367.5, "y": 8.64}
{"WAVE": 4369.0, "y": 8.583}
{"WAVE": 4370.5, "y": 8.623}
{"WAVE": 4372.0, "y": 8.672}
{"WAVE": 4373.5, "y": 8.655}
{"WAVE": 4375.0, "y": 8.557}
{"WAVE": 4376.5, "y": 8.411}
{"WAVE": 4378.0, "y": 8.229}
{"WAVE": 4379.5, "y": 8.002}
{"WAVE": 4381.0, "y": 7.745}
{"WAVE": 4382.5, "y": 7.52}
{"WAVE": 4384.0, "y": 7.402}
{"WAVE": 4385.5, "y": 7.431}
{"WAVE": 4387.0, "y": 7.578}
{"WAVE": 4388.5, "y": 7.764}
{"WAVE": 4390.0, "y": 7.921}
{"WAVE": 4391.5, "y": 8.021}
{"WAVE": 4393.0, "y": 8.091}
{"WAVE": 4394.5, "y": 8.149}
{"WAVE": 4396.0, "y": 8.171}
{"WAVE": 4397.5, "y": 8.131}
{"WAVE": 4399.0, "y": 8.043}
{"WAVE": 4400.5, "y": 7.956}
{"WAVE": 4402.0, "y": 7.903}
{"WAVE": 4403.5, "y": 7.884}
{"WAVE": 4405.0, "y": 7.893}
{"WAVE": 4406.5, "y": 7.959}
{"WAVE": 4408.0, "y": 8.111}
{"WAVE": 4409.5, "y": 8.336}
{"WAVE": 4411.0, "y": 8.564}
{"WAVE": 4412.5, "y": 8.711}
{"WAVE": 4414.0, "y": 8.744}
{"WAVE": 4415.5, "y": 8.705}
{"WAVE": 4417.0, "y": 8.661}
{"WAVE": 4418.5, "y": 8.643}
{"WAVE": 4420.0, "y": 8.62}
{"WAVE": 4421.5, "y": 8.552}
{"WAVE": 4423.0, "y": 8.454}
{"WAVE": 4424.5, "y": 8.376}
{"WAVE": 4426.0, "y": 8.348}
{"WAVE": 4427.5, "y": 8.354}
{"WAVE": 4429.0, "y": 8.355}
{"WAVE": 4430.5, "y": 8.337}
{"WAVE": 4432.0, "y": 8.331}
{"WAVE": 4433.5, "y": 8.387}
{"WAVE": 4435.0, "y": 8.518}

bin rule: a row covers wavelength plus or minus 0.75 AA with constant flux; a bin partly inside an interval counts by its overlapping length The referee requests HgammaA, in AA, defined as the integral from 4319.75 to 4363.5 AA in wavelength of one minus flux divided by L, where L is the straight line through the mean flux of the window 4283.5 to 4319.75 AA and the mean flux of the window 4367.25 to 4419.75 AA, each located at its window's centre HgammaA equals 1.4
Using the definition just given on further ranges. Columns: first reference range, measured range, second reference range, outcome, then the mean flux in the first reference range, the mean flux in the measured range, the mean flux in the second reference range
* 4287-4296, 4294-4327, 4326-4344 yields 1.8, 8.03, 7.25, 7.24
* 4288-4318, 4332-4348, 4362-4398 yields 1.3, 7.3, 7.1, 8.22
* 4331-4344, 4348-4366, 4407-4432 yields -1.4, 7.16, 8.07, 8.48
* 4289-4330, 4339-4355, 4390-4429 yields 1.2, 7.37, 7.14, 8.29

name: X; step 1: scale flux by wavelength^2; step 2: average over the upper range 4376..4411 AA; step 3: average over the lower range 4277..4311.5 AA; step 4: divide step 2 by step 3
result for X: 1.1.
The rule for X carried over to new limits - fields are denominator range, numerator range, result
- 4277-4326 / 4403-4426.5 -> 1.18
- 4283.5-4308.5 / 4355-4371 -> 1.22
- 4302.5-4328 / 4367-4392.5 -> 1.14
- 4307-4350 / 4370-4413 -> 1.13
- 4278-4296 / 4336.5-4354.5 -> 0.91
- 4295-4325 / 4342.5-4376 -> 1.14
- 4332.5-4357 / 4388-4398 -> 1.14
